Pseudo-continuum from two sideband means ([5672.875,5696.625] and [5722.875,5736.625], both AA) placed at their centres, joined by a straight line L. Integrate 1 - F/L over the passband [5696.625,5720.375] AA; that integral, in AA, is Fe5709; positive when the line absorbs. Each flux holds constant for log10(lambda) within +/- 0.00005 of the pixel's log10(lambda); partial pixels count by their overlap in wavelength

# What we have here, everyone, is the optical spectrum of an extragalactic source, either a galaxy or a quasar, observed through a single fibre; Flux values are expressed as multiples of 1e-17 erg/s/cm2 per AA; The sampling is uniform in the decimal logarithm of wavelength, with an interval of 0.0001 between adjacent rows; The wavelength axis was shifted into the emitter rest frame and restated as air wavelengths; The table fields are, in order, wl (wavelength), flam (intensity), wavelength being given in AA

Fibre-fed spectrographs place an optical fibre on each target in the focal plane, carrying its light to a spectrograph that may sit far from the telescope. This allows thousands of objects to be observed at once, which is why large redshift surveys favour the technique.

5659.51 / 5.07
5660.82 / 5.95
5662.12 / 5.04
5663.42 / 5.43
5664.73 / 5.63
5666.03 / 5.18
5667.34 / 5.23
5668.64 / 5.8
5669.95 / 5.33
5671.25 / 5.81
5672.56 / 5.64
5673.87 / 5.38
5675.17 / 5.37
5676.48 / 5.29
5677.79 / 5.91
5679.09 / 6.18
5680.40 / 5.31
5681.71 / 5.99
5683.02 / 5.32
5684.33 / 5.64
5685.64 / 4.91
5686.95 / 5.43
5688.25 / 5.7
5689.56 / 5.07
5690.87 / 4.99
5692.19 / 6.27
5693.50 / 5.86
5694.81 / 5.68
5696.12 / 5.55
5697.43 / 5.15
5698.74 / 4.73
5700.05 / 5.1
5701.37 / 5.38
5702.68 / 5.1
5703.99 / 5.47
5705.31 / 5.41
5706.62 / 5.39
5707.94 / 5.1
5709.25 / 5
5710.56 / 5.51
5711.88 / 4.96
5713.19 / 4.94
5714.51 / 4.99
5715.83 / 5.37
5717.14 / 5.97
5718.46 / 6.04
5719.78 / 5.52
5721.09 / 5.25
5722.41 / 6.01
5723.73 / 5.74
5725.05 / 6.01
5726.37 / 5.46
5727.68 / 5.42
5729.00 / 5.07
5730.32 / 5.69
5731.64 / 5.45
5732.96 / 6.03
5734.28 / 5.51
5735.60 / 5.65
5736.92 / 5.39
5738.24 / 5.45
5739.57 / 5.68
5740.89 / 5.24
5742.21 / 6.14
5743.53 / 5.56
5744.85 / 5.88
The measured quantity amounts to 1.2 AA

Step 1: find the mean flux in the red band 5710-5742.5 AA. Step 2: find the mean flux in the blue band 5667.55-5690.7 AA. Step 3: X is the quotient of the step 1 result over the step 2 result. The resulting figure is 1.00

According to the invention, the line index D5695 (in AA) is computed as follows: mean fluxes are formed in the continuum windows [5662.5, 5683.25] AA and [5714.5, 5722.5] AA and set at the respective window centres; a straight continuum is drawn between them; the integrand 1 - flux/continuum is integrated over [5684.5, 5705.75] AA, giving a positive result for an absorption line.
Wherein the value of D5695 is 0.8 AA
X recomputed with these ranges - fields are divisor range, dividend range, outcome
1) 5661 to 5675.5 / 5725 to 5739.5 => 1.02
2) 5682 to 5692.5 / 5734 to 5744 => 1.03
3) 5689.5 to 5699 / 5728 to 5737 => 1.02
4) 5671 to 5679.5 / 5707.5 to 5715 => 0.90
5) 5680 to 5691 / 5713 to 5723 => 1.03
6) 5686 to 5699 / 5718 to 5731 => 1.03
